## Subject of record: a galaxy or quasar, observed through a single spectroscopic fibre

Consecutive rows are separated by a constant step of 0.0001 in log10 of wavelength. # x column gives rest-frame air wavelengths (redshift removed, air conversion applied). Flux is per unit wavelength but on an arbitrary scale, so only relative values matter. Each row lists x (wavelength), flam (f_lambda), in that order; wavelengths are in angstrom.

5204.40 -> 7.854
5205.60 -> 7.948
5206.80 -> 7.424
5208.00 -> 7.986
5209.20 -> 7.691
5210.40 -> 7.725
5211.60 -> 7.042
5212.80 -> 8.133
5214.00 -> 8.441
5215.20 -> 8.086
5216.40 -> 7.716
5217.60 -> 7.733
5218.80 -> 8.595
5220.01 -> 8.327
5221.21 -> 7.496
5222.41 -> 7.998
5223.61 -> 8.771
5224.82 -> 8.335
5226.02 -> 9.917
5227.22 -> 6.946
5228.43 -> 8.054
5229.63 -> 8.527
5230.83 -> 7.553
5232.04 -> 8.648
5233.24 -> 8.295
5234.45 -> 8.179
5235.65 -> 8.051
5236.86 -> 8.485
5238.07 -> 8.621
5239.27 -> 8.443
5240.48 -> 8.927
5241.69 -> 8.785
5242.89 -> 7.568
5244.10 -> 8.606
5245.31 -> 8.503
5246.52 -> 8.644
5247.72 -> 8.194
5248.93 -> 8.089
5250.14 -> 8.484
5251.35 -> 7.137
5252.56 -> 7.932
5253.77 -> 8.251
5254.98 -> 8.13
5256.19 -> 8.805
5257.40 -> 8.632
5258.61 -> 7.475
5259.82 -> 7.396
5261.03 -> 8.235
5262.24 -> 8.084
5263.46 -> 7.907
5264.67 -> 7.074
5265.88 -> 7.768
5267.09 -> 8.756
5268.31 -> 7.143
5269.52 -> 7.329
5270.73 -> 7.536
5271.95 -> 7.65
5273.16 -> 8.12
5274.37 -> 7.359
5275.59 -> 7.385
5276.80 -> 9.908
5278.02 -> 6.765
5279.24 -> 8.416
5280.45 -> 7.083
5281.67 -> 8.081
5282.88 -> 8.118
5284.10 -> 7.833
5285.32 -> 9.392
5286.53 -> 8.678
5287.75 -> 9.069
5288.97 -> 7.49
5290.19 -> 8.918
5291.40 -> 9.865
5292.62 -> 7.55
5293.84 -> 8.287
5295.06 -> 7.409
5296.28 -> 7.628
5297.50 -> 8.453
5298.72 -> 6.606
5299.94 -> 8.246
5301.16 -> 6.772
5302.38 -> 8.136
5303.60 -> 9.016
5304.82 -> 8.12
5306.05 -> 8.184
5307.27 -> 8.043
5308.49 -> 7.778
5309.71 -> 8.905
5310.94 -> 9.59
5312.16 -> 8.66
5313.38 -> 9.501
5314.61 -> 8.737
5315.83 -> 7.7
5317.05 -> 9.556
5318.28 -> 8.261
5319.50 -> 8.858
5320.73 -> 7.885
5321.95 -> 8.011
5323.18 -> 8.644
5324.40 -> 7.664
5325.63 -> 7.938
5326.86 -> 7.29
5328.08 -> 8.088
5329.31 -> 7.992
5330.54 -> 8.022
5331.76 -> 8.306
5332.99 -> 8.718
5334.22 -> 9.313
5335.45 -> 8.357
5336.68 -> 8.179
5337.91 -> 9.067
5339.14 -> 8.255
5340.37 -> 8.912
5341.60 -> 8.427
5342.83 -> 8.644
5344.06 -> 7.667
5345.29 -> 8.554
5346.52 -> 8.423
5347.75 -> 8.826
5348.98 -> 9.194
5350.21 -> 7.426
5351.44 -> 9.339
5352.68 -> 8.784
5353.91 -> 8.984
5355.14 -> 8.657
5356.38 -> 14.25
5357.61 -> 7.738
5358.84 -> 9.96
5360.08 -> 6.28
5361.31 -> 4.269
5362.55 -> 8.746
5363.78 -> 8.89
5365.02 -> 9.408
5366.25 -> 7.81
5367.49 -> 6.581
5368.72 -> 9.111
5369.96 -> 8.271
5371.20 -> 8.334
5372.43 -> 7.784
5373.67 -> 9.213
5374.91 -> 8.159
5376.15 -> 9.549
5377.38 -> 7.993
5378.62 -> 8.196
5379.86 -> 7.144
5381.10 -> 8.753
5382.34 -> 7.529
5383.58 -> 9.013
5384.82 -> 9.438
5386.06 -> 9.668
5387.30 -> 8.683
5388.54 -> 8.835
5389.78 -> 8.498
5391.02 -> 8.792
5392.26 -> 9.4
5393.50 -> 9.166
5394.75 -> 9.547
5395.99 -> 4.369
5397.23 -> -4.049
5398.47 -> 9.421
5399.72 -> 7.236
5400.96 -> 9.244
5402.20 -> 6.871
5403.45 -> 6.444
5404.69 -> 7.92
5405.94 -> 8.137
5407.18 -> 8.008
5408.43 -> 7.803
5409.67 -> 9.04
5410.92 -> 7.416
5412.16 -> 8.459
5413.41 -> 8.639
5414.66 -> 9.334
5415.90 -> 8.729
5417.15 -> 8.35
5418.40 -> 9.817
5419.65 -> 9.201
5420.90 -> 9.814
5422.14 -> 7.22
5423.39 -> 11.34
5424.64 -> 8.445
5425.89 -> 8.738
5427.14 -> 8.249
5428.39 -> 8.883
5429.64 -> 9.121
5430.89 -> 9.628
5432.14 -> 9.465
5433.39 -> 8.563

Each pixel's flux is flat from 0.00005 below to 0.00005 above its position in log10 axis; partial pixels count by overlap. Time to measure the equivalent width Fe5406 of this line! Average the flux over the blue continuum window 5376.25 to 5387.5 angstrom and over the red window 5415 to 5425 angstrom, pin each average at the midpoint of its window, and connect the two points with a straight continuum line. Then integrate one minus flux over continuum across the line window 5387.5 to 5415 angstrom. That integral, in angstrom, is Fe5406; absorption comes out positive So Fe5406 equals 3.7 angstrom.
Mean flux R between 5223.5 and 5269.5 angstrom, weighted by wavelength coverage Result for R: 8.18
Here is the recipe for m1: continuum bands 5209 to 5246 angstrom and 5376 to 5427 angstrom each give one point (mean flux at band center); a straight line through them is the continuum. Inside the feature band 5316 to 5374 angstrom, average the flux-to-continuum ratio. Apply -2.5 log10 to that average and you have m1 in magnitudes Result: -0.03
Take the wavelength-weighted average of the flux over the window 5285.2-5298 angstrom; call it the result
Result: 8.4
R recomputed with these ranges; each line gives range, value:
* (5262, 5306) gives 8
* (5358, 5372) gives 7.97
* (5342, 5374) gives 8.5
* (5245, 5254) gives 8.14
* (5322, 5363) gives 8.44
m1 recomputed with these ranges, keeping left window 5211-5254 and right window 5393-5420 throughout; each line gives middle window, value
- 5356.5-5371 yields -0.05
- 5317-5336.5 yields -0.05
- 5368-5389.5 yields -0.11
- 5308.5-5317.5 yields -0.12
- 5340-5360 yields -0.14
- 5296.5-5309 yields 0.01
